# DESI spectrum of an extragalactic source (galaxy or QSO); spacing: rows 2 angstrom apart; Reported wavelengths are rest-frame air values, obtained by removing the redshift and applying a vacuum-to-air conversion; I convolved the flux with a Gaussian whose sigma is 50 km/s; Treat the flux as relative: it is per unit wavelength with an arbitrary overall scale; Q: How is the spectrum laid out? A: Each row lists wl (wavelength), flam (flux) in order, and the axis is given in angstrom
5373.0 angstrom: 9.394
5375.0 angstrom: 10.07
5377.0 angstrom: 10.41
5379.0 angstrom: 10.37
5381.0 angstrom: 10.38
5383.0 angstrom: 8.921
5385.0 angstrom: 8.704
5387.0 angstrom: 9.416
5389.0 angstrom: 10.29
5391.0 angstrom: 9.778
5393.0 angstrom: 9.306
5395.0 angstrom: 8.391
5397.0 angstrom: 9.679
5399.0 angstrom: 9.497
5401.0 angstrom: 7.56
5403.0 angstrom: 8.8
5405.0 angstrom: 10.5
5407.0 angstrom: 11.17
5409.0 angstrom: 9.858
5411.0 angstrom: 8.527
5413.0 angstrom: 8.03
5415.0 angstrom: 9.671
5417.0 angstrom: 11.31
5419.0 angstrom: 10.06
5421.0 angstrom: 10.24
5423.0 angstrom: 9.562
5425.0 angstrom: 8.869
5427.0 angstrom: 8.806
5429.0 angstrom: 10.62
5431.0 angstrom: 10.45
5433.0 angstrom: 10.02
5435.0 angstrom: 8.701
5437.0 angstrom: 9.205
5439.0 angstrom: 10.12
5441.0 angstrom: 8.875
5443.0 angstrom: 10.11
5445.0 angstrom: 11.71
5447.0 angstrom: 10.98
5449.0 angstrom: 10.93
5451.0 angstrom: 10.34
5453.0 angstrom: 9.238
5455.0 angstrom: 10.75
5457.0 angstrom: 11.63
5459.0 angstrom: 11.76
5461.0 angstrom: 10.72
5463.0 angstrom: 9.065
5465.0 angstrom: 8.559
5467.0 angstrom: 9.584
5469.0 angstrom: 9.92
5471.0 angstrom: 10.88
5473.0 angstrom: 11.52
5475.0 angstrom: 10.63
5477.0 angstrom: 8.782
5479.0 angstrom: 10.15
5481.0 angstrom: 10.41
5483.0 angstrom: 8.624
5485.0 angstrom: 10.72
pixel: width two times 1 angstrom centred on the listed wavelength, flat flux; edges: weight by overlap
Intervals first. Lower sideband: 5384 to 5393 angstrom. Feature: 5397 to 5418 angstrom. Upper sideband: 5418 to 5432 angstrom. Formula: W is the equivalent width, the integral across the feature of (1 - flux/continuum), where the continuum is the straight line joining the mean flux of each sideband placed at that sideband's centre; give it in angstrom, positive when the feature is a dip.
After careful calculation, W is 0.4 angstrom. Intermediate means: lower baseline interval 9.52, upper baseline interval 9.8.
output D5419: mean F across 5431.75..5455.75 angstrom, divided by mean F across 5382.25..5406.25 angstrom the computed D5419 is 1.1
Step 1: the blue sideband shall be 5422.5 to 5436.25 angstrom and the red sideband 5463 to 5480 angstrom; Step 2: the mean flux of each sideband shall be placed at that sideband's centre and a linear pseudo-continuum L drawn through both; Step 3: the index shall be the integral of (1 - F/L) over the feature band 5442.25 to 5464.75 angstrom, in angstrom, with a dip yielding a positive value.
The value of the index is -1.9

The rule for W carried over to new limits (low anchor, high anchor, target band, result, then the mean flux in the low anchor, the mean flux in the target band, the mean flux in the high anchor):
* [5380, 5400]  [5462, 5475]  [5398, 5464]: -1.4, 9.44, 9.93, 9.98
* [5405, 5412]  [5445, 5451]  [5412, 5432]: 1.0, 9.94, 9.76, 11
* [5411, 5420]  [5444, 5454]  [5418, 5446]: 0.9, 9.63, 9.81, 10.6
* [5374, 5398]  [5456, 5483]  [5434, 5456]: -0.1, 9.64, 10.1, 10.2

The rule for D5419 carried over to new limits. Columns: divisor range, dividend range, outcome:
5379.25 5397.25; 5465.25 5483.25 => 1.06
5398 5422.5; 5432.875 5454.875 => 1.05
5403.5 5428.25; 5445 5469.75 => 1.07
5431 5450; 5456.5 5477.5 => 1.02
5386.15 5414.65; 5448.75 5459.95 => 1.15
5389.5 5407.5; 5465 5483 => 1.07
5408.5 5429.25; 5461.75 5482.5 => 1.04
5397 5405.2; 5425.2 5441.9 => 1.06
